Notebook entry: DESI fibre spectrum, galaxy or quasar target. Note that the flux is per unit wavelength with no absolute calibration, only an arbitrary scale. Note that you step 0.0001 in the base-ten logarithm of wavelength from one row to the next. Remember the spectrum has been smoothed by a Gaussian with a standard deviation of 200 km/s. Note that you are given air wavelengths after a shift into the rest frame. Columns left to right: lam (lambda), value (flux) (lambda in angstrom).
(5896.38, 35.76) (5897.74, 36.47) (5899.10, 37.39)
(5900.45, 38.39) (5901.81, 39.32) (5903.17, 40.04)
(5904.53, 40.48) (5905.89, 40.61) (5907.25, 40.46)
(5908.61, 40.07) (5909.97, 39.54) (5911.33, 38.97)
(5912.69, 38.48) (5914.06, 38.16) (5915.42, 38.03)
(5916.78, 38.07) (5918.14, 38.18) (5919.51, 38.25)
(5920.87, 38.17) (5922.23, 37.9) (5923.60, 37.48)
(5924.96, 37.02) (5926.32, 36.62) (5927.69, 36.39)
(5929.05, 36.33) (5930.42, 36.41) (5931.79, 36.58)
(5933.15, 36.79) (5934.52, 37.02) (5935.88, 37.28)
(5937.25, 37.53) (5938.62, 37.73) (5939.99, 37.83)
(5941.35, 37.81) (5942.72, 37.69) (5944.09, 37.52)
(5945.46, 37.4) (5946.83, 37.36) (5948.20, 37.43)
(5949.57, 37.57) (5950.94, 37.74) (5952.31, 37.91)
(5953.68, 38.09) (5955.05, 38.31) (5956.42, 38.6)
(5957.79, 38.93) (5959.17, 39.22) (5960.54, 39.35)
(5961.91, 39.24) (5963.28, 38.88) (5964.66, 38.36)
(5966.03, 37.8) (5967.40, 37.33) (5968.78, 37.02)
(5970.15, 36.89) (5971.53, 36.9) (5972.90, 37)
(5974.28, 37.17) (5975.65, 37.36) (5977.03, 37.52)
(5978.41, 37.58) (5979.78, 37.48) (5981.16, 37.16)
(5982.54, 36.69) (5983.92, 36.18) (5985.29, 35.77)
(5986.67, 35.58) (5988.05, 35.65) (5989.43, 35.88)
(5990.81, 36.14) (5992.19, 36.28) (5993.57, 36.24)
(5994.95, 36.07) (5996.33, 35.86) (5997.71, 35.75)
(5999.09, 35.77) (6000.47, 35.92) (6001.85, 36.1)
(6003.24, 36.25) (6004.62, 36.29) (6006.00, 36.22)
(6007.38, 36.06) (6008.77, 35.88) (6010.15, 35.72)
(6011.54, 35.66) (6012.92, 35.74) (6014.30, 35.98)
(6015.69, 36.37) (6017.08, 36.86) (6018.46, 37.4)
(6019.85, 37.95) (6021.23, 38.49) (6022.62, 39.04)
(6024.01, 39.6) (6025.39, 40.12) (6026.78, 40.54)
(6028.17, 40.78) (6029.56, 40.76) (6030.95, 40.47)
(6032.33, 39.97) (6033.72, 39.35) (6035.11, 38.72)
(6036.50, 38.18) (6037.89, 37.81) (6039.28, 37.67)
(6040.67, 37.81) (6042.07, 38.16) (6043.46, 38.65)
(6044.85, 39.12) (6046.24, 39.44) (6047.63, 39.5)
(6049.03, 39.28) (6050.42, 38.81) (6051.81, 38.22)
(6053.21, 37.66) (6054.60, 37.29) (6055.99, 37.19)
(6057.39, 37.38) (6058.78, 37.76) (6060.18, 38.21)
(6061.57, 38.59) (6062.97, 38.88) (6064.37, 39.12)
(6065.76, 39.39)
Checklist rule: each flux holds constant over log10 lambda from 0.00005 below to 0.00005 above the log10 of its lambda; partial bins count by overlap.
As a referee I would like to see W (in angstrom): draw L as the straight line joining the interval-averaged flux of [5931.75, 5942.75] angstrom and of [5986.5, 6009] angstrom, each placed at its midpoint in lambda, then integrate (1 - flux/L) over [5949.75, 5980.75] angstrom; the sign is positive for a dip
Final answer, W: -1.0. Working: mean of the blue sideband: 37.4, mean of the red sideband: 36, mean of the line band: 37.9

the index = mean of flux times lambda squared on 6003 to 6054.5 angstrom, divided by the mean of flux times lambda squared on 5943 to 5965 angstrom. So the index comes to 1.0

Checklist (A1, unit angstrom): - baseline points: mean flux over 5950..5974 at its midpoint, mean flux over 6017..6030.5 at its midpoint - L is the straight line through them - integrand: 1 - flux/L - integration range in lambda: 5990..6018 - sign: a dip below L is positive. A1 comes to 2.0 angstrom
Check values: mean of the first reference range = 38.1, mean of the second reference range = 39.3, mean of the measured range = 36.1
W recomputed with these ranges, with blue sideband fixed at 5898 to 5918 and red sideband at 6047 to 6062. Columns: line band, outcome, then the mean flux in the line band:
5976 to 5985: 0.37 angstrom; 37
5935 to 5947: 0.40 angstrom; 37.6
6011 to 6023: 0.43 angstrom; 37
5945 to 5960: 0.28 angstrom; 38.1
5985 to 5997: 0.81 angstrom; 35.9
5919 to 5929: 0.42 angstrom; 37.4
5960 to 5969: 0.09 angstrom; 38.3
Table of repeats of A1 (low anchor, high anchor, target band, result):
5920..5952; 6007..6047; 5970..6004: 1.2 angstrom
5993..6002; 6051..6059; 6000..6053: -1.8 angstrom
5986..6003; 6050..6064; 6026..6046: -1.0 angstrom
